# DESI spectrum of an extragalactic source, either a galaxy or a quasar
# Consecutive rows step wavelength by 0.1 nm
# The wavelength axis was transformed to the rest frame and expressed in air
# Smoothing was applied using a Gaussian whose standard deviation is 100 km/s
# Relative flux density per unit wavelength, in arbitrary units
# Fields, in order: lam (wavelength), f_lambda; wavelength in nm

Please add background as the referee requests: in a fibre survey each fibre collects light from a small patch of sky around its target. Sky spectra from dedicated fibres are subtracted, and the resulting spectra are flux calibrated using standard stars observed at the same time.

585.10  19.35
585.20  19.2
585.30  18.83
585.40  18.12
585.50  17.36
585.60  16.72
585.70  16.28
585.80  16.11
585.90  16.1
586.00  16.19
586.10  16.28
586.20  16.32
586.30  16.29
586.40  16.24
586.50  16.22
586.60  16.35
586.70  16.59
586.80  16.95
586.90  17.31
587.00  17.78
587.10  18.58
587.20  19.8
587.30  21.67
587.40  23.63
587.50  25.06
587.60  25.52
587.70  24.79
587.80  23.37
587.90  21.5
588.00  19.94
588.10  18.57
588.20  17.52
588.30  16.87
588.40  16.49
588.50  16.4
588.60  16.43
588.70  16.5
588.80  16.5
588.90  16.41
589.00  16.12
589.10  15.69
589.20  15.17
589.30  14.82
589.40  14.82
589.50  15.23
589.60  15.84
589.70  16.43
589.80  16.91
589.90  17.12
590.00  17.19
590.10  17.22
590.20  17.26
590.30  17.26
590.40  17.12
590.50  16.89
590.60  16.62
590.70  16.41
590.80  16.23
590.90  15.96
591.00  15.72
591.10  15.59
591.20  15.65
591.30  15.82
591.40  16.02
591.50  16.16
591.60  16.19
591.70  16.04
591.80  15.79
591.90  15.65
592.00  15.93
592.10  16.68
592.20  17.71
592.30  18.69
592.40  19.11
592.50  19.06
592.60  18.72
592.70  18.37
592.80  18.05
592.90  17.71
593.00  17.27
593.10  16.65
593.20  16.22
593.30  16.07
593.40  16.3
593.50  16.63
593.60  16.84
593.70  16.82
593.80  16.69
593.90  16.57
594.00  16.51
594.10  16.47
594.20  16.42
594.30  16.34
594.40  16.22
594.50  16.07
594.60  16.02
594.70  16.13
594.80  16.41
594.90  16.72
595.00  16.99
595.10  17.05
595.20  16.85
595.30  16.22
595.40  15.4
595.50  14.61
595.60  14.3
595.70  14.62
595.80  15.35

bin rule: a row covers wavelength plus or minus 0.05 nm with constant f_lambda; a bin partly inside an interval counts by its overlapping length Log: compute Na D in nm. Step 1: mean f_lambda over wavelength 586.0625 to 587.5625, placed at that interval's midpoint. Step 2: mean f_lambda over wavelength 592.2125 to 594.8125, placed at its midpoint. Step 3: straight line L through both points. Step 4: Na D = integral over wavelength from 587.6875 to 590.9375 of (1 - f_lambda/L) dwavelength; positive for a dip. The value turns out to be 0.14 nm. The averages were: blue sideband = 18.4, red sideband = 17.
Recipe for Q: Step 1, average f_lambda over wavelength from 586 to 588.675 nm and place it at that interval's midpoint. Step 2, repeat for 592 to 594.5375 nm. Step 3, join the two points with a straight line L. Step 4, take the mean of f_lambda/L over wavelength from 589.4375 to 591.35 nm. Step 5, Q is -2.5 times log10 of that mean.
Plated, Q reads 0.10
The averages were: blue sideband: 18.9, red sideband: 17.1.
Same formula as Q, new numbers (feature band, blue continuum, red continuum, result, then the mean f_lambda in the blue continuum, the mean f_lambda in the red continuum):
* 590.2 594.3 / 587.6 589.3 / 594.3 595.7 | 0.009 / 18.1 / 16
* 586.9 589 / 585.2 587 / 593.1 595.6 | -0.169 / 16.8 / 16.3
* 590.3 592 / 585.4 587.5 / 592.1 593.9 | 0.086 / 17.6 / 17.4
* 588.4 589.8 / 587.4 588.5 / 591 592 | 0.205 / 20.9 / 15.9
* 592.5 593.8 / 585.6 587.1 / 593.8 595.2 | -0.045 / 16.6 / 16.5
